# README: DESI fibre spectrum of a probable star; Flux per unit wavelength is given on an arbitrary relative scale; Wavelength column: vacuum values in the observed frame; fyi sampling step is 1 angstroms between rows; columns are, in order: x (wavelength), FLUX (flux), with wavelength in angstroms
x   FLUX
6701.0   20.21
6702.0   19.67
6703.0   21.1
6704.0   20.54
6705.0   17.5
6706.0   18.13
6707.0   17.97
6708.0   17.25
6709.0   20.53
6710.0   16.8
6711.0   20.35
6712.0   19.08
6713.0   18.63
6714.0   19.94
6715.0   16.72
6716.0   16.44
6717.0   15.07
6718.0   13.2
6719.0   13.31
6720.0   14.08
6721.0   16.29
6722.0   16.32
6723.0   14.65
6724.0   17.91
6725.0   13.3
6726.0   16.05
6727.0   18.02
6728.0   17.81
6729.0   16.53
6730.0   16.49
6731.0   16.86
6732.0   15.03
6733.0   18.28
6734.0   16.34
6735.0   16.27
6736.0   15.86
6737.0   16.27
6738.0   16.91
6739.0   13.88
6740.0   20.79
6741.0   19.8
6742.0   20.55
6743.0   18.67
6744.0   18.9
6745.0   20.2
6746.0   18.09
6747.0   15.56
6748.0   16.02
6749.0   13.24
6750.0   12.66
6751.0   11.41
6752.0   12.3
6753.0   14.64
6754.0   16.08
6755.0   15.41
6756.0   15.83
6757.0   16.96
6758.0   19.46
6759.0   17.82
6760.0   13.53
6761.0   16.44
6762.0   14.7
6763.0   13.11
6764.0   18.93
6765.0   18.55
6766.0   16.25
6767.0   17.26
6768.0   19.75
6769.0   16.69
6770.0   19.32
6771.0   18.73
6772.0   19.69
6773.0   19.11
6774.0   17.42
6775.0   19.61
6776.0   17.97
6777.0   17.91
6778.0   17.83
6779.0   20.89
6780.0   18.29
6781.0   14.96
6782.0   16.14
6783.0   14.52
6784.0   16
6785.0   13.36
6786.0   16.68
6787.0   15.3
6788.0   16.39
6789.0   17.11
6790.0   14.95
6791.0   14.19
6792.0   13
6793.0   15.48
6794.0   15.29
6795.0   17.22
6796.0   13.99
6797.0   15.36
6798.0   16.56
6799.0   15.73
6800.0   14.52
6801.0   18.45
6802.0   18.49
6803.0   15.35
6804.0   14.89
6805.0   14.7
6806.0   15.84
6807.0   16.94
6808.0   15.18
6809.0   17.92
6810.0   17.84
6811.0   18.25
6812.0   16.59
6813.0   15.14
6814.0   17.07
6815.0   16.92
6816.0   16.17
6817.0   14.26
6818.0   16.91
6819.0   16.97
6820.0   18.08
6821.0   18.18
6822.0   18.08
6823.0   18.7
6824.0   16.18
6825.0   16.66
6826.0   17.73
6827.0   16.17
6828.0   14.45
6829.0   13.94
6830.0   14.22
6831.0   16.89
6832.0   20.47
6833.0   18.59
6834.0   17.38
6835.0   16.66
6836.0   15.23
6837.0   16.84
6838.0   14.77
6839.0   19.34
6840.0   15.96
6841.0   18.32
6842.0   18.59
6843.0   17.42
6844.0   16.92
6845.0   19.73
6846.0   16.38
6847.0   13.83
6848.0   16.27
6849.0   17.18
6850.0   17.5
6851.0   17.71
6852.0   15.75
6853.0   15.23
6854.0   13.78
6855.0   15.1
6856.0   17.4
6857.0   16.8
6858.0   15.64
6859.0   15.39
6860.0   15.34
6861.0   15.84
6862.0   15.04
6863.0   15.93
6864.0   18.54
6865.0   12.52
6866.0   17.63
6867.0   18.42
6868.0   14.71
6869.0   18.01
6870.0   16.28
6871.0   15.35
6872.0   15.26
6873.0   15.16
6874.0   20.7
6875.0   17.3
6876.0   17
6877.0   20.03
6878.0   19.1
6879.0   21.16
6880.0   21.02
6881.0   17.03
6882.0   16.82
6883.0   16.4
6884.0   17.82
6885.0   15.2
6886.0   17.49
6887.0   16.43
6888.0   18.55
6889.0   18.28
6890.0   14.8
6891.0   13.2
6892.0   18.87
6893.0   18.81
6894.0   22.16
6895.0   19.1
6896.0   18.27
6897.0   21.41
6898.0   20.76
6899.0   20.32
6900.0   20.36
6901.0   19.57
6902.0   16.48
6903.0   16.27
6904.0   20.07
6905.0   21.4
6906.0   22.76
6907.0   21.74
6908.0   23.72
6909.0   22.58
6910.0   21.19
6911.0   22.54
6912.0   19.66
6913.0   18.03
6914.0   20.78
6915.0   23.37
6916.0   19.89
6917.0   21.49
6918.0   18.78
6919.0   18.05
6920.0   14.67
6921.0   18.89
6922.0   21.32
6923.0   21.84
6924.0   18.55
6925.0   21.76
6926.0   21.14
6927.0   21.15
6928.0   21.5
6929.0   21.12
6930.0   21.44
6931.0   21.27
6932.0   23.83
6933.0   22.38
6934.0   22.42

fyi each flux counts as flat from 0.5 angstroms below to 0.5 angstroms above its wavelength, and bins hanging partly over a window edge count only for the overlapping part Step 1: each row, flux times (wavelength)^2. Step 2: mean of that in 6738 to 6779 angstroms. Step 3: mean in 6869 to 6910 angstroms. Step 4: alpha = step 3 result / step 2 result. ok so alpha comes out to 1.14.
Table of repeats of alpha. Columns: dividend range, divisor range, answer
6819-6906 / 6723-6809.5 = 1.08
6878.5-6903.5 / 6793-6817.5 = 1.16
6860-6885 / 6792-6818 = 1.08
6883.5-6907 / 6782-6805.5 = 1.24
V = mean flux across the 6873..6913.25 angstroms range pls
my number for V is 19.1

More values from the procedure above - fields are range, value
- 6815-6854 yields 16.8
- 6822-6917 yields 17.8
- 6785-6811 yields 15.9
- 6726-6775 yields 16.9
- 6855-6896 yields 17.2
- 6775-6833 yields 16.4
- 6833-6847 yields 17.1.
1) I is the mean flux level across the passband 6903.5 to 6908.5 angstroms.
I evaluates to 21.9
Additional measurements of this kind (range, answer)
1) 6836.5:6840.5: 16.7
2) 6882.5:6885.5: 16.5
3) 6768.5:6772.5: 18.6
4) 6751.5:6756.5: 14.9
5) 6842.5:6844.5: 17.2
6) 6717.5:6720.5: 13.5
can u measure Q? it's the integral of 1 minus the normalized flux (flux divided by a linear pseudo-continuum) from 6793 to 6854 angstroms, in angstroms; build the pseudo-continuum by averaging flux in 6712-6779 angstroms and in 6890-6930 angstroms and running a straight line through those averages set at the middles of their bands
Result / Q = 5.7 angstroms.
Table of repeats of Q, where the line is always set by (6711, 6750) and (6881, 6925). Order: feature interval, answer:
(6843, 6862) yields 2.4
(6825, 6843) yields 1.4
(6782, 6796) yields 1.8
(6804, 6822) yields 1.3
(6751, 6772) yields 0.8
